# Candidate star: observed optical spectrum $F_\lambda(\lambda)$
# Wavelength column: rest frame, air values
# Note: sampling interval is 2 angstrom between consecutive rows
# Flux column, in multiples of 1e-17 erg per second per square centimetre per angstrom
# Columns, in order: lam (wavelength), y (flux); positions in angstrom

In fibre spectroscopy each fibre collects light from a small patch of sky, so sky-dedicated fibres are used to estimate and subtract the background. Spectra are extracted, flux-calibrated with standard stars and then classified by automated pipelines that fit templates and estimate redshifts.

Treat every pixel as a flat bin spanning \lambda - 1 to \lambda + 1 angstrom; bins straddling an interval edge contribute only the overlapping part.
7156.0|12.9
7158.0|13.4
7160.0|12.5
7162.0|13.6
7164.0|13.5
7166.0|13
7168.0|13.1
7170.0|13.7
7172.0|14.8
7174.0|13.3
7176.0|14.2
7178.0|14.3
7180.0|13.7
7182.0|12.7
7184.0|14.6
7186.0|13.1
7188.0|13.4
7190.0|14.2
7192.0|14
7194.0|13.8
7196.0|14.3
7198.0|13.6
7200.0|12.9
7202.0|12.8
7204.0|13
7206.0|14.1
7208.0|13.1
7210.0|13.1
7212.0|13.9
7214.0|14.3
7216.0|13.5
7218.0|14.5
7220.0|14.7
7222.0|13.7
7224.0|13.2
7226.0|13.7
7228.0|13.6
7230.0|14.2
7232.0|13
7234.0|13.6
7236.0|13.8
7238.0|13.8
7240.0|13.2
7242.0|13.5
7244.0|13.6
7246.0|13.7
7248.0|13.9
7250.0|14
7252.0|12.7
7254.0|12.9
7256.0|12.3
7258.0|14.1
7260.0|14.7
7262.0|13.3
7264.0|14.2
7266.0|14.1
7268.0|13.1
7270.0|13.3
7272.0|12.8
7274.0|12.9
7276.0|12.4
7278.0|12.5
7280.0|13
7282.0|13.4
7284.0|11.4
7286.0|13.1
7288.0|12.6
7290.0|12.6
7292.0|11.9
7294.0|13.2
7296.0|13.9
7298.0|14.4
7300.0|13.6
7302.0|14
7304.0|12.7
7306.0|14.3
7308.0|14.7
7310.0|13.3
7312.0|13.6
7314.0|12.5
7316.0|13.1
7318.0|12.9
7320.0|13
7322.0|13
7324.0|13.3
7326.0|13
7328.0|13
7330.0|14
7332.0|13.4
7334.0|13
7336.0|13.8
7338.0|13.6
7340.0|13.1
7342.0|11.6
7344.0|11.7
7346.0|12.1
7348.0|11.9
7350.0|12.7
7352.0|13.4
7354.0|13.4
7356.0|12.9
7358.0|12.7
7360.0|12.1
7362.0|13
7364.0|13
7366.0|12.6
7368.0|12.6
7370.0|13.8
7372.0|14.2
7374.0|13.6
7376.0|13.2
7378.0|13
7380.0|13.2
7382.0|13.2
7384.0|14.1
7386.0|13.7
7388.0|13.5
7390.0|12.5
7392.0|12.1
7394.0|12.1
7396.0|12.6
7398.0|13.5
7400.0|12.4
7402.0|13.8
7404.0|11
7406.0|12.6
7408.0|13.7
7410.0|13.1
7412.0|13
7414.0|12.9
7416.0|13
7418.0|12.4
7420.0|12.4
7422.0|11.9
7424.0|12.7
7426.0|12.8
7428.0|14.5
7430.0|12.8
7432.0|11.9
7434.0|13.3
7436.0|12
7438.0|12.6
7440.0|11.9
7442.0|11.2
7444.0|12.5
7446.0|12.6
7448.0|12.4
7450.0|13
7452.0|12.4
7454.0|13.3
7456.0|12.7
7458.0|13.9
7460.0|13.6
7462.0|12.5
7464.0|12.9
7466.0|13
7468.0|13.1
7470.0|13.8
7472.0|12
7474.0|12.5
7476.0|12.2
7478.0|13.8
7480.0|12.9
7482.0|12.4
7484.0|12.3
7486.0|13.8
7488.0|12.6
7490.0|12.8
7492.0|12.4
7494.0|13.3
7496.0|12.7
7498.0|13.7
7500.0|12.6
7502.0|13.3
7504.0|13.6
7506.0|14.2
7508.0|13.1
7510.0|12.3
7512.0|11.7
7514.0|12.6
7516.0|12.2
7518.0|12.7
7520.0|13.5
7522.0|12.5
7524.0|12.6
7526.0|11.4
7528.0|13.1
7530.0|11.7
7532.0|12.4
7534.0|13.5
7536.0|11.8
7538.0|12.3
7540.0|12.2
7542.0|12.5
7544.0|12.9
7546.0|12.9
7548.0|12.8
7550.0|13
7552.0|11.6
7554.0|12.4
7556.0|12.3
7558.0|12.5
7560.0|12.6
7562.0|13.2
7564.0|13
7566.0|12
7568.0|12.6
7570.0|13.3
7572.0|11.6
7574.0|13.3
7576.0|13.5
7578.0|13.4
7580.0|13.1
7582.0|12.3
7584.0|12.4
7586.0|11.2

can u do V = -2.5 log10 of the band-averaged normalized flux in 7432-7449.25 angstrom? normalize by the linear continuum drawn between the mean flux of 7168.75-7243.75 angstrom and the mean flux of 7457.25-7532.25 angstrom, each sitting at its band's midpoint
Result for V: 0.060 mag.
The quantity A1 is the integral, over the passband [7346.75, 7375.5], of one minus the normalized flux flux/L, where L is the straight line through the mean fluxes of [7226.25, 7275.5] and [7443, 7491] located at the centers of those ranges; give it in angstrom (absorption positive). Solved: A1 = 0.4 angstrom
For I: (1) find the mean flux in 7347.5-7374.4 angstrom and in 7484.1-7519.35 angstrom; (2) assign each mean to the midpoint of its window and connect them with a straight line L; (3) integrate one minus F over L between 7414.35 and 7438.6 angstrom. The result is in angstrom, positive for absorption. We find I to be 0.5 angstrom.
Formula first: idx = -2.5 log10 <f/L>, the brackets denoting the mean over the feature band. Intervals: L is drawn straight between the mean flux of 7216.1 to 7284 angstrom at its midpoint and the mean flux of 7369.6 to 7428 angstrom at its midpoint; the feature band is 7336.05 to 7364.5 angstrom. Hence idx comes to 0.04 mag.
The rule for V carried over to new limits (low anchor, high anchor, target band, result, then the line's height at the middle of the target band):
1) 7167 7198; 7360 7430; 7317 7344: 0.012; 13.2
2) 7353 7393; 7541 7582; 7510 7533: 0.035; 12.8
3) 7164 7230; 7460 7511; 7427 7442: 0.041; 13.1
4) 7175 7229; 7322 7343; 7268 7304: 0.030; 13.4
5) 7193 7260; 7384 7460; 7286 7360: 0.007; 13.2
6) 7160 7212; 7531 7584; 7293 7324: -0.016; 13.3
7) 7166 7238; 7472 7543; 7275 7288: 0.067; 13.4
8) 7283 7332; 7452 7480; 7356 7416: 0.010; 13.1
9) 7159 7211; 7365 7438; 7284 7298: 0.030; 13.2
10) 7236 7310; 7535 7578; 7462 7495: -0.004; 12.8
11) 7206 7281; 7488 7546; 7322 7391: 0.010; 13.2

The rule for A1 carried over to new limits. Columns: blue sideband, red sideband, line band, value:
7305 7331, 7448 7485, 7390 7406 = 0.7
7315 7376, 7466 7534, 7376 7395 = -0.2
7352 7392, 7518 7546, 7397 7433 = 0.5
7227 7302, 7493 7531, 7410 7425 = 0.4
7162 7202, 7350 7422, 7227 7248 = -0.2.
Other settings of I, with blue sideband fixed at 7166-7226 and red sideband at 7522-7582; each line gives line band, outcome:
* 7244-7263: 0.0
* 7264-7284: 0.6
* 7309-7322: 0.3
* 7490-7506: -0.5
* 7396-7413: 0.2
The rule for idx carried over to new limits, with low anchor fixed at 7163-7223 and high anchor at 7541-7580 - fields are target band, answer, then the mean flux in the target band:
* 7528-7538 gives 0.032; 12.4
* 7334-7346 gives 0.048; 12.7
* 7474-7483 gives 0.012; 12.8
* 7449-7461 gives -0.013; 13.2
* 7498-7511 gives -0.030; 13.2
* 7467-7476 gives 0.015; 12.8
